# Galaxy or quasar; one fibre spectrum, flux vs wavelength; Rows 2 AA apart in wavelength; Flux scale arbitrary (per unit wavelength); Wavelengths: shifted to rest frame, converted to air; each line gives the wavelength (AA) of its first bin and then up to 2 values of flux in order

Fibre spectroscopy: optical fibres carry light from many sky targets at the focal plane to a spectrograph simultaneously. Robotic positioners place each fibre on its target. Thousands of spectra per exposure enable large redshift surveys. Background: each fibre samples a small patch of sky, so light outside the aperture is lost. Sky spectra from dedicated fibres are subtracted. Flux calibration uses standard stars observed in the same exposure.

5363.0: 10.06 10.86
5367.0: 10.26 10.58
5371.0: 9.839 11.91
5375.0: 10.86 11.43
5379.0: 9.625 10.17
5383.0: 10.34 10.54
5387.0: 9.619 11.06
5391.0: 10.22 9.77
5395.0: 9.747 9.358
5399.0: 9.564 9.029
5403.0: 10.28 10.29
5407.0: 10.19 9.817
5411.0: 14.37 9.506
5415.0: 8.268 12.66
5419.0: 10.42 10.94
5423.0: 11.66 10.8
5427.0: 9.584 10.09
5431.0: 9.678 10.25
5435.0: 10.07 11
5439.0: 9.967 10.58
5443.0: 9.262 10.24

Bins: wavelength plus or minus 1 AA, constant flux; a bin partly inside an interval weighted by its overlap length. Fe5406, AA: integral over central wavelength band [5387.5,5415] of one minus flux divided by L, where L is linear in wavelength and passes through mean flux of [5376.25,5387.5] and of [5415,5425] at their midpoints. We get 1.3 AA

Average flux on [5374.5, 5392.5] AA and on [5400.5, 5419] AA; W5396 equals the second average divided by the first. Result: 1.01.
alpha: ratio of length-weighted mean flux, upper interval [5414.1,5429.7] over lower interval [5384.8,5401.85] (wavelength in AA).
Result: 1.07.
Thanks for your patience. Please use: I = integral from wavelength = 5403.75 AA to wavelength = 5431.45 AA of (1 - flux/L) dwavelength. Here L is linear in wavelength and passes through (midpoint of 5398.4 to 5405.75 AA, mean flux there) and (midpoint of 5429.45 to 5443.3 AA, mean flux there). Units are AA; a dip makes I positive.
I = -1.82 AA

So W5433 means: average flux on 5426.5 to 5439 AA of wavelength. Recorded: 10.1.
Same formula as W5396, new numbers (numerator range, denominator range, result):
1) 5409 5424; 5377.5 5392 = 1.07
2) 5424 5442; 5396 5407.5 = 1.05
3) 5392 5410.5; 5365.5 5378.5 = 0.92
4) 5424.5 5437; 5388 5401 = 1.02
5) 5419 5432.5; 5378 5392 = 1.02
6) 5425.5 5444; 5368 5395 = 0.97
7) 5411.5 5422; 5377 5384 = 1.03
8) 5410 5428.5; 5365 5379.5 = 1.02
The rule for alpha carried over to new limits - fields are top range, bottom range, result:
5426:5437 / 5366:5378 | 0.93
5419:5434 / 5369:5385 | 0.98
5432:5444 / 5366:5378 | 0.94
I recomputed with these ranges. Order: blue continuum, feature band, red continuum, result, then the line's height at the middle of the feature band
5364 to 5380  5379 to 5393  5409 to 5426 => 0.7 AA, 10.8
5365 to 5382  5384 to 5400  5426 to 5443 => 0.7 AA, 10.4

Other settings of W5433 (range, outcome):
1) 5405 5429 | 10.7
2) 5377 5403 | 9.99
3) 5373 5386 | 10.6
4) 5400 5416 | 10.2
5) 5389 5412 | 10.3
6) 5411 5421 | 10.7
